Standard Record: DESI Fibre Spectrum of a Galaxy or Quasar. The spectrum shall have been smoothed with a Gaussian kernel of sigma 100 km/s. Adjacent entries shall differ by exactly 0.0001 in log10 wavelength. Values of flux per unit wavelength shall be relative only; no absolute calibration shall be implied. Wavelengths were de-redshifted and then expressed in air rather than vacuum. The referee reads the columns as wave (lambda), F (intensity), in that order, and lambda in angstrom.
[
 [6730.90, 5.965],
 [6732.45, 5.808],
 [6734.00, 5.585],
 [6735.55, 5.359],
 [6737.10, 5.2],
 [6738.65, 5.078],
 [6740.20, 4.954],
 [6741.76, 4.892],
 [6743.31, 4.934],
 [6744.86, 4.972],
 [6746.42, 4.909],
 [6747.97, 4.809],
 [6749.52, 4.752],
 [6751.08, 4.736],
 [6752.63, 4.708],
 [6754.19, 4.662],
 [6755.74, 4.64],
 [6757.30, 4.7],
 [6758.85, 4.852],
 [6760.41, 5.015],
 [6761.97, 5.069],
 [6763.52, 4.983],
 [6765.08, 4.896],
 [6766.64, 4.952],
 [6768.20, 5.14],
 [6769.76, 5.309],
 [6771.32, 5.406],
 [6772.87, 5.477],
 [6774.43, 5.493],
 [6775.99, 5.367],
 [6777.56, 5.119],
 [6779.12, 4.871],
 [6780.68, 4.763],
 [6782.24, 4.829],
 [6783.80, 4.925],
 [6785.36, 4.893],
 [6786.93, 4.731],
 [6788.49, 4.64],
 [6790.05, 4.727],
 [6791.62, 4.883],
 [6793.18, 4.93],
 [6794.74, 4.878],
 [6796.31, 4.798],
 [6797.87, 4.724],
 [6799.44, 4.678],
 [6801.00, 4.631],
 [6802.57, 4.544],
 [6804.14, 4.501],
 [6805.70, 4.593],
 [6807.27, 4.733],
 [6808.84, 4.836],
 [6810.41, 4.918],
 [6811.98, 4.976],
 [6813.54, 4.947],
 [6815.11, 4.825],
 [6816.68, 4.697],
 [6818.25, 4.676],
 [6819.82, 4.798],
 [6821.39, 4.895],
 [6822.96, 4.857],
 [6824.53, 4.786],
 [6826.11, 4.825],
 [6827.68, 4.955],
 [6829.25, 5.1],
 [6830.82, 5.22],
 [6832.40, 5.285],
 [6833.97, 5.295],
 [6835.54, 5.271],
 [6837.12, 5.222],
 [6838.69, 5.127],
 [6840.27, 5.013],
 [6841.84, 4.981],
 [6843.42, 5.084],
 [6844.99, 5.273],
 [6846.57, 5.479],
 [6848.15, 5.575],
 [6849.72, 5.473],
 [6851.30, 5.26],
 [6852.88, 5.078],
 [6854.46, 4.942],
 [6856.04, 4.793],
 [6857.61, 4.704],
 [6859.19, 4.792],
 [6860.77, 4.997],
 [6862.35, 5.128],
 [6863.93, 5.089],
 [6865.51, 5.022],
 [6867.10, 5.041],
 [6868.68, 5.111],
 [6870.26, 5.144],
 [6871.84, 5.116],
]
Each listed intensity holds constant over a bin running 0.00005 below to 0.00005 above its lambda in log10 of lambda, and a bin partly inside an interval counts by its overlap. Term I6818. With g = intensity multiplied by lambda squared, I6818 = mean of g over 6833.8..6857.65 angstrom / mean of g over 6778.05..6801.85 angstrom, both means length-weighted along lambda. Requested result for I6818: 1.1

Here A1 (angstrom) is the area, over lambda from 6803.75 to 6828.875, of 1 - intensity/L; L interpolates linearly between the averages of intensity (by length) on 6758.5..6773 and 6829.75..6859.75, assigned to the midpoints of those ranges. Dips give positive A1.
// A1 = 1.6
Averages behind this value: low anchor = 5.1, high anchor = 5.15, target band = 4.81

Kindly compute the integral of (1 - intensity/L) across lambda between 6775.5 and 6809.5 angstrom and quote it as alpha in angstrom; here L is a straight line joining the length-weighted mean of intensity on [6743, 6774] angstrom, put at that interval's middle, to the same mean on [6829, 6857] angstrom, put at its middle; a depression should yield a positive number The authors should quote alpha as 1.7 angstrom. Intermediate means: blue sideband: 4.95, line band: 4.79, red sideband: 5.19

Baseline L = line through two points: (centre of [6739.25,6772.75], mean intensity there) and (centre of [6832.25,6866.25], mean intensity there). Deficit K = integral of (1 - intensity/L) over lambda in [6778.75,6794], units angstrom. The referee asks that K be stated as 0.5 angstrom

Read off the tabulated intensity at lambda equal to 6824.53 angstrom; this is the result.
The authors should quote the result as 4.786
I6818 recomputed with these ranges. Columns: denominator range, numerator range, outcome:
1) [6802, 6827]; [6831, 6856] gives 1.10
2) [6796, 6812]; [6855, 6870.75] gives 1.08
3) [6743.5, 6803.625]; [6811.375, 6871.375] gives 1.05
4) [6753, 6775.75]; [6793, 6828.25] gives 0.96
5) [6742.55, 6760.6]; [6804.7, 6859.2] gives 1.07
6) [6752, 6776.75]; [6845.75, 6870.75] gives 1.04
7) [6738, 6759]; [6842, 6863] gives 1.09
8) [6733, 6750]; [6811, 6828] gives 0.98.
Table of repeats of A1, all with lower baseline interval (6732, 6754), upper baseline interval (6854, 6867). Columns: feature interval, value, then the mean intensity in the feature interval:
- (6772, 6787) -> -0.19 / 5.06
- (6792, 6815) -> 0.99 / 4.77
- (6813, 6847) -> -0.43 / 5.02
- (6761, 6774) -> -0.40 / 5.16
